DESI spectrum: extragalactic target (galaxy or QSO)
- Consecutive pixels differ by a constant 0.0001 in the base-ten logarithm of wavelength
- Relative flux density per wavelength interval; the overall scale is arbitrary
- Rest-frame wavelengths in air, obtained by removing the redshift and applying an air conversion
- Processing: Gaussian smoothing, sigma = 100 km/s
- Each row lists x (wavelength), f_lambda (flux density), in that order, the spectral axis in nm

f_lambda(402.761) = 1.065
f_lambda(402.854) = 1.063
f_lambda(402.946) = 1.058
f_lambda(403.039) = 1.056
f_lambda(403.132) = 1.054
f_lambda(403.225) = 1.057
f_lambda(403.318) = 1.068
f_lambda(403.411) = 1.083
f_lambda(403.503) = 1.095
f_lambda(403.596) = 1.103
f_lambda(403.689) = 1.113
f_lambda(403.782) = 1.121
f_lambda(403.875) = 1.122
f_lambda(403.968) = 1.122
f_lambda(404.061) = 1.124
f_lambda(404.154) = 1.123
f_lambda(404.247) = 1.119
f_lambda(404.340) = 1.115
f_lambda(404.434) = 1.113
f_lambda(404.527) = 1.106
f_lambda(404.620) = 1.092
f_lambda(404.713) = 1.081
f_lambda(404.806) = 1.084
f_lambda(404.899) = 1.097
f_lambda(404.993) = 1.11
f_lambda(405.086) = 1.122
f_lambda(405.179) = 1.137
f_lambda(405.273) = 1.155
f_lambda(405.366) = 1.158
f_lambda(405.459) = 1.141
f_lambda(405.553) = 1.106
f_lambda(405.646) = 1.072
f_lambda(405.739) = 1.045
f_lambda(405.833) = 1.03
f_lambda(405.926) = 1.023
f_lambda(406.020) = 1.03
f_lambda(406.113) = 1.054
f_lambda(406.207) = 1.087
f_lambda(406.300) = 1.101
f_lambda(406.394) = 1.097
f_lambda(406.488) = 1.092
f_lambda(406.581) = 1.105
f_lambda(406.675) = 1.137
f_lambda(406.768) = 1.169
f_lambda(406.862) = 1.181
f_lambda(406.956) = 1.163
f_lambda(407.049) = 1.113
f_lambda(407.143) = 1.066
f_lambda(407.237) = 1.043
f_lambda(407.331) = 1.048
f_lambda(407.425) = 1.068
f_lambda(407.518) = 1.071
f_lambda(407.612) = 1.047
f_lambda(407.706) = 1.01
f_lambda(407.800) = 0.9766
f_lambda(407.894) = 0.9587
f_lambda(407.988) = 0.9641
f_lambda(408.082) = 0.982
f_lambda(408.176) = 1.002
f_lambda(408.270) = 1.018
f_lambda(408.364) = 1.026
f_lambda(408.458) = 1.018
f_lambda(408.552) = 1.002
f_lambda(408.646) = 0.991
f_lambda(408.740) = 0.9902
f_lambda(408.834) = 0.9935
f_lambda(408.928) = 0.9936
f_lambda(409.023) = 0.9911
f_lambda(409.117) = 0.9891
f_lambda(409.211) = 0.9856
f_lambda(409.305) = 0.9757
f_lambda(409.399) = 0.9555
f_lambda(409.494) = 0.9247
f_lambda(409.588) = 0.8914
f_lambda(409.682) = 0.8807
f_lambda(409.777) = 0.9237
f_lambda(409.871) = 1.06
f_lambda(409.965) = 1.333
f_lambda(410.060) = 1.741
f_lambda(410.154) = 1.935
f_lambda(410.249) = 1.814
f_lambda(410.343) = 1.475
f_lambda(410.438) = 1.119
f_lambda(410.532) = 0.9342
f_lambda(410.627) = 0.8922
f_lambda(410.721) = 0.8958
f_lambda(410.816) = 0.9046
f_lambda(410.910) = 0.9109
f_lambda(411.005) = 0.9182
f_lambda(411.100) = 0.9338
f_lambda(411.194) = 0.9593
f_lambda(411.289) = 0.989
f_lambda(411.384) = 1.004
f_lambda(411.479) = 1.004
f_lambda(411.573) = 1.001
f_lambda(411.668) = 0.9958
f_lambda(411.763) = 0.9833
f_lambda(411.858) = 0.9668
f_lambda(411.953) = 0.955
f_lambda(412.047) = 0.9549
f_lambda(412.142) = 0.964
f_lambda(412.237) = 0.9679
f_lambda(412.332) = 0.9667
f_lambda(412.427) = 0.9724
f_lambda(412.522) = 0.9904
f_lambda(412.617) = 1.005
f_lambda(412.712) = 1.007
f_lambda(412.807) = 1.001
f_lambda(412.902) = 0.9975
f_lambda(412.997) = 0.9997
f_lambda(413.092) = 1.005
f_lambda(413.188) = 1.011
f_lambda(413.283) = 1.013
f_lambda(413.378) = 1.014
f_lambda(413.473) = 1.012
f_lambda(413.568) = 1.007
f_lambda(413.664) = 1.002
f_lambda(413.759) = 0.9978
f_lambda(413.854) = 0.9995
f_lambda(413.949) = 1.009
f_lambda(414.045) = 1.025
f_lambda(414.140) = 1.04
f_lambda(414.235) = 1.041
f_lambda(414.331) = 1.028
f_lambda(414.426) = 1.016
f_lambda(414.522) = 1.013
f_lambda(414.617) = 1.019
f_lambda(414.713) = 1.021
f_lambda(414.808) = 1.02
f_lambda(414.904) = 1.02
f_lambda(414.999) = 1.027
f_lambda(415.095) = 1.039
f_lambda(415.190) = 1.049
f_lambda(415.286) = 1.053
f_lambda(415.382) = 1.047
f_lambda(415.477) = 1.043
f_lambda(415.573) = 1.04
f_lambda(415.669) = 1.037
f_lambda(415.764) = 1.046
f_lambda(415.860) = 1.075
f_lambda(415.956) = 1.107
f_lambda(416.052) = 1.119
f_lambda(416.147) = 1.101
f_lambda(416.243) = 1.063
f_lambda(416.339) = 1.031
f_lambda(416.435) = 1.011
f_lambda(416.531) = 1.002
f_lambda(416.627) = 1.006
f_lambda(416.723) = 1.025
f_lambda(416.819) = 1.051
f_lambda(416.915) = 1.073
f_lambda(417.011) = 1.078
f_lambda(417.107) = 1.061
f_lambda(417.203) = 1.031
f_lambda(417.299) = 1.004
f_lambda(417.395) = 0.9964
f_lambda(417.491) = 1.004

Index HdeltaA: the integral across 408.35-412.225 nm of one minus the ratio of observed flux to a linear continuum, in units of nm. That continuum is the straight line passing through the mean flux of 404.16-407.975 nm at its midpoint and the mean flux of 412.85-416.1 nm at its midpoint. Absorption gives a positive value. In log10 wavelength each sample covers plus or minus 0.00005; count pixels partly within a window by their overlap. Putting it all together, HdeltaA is 0.02 nm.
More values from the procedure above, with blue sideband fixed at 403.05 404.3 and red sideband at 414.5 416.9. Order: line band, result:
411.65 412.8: 0.09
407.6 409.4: 0.14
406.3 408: 0.01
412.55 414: 0.07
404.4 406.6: 0.00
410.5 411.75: 0.13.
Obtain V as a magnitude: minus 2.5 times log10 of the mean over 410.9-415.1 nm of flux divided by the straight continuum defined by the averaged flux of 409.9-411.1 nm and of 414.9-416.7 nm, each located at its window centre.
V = 0.145 mag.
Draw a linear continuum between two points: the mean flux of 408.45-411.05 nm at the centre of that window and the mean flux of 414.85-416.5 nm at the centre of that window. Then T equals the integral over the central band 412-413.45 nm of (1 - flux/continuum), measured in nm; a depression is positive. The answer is 0.11 nm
